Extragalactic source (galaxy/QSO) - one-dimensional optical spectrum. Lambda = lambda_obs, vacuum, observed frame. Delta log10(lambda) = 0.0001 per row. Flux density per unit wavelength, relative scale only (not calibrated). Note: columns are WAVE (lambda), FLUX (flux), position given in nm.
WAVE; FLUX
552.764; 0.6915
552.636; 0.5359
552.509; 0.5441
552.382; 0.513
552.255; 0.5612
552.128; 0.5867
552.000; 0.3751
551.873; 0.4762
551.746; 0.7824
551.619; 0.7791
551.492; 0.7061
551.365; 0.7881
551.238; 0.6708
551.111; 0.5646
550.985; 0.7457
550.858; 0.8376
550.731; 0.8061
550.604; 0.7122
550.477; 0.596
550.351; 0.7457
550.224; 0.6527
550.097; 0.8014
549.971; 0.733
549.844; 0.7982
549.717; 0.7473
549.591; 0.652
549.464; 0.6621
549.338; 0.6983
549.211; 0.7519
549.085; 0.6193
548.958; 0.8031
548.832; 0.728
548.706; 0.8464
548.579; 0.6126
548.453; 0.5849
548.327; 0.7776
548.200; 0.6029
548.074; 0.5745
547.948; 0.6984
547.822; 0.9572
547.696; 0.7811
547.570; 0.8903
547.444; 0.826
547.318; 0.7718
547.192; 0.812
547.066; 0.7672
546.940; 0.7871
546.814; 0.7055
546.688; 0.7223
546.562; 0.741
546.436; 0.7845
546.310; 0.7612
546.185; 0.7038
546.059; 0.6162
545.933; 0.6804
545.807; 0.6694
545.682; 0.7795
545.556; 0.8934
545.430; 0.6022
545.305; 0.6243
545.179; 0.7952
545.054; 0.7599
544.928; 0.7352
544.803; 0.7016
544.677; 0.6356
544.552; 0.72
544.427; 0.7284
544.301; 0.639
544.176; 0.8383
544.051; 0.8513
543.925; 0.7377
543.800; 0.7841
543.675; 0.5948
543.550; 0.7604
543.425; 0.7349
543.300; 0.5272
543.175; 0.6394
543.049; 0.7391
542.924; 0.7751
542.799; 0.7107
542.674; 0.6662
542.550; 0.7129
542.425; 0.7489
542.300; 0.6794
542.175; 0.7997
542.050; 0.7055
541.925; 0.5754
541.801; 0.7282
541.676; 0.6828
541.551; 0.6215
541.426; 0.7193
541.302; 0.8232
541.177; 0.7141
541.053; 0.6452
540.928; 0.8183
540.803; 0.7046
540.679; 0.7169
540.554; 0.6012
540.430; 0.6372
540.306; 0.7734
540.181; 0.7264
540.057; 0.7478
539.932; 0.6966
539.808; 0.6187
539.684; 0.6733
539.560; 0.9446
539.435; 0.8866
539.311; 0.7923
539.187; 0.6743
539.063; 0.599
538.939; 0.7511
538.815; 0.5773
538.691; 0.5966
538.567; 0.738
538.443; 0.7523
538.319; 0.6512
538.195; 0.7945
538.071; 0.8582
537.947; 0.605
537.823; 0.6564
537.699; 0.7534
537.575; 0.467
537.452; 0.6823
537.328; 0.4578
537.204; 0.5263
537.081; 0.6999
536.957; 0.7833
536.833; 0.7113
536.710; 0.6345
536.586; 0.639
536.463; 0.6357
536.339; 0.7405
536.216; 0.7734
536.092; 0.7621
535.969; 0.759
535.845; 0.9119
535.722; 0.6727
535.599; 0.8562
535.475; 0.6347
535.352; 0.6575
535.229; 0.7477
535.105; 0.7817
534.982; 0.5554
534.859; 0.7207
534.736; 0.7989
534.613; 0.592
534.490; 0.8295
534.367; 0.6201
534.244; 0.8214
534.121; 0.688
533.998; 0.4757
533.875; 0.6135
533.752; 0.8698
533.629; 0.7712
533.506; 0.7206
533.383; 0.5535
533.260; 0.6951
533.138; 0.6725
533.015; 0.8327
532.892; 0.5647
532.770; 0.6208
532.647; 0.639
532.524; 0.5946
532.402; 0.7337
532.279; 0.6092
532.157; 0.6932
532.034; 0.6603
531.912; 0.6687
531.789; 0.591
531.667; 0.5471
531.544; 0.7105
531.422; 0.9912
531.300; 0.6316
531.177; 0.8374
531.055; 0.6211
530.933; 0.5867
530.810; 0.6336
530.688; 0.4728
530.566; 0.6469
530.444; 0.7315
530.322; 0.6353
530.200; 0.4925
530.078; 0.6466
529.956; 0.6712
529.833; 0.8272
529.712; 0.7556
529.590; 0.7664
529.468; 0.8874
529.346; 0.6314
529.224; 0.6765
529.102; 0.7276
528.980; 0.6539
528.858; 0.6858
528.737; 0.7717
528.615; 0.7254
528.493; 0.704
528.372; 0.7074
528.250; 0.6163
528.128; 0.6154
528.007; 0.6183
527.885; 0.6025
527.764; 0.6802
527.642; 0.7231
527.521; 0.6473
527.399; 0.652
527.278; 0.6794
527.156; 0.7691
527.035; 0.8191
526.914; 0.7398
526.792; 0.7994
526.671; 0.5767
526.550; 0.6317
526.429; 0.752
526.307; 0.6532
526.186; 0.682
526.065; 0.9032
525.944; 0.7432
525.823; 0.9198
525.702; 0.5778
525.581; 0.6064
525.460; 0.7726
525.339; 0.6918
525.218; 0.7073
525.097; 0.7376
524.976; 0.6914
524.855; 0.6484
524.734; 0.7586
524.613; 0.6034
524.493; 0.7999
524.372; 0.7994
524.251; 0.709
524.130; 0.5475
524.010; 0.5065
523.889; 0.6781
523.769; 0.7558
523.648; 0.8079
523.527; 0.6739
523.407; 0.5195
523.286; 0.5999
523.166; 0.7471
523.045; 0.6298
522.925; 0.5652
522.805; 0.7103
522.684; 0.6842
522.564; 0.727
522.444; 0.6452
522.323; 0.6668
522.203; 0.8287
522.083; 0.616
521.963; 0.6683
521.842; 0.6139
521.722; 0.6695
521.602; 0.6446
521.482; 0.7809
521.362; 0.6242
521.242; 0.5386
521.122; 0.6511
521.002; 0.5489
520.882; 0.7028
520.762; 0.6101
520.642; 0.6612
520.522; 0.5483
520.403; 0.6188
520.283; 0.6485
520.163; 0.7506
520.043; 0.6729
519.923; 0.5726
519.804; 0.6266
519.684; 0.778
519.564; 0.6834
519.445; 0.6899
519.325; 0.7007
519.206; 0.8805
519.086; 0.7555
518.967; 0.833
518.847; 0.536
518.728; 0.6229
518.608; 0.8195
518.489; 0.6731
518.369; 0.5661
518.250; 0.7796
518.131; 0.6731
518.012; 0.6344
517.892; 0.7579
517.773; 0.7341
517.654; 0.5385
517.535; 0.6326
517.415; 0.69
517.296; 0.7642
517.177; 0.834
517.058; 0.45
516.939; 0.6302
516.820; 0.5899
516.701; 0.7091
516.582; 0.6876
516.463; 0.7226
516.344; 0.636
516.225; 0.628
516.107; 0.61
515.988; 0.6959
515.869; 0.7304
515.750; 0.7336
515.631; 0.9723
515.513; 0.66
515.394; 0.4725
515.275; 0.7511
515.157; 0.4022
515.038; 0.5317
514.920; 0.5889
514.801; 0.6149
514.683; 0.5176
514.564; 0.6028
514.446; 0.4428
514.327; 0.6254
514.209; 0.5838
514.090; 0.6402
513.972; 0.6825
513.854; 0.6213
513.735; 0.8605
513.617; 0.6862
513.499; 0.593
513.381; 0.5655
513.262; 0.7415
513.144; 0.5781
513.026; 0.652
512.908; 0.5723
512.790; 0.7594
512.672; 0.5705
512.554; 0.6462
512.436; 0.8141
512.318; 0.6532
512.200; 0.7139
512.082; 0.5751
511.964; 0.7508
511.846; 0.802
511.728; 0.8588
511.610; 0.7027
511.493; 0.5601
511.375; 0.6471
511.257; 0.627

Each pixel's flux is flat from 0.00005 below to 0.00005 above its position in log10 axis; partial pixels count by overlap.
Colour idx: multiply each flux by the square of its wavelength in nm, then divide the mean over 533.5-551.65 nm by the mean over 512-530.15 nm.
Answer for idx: 1.15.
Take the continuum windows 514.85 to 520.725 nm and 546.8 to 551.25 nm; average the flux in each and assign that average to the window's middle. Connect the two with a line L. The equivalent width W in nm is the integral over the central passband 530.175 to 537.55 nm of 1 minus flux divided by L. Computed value 0.23 nm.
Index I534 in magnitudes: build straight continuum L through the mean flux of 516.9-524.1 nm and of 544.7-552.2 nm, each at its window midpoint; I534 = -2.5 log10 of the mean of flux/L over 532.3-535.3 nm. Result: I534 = 0.01 mag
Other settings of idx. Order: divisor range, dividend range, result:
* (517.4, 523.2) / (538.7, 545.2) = 1.15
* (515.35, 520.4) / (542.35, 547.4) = 1.17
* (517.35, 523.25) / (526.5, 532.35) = 1.05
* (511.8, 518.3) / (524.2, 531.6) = 1.12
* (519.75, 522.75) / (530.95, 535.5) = 1.10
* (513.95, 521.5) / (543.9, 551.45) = 1.25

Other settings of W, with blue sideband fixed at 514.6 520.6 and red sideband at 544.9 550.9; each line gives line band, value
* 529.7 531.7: 0.07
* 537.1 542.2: 0.15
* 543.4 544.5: -0.03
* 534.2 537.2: -0.05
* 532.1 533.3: 0.06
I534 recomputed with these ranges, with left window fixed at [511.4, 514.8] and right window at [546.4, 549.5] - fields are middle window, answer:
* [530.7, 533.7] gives 0.05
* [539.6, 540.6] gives 0.05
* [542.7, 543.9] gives 0.05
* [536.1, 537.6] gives 0.09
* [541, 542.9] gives 0.03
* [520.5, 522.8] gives 0.03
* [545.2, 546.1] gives 0.05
